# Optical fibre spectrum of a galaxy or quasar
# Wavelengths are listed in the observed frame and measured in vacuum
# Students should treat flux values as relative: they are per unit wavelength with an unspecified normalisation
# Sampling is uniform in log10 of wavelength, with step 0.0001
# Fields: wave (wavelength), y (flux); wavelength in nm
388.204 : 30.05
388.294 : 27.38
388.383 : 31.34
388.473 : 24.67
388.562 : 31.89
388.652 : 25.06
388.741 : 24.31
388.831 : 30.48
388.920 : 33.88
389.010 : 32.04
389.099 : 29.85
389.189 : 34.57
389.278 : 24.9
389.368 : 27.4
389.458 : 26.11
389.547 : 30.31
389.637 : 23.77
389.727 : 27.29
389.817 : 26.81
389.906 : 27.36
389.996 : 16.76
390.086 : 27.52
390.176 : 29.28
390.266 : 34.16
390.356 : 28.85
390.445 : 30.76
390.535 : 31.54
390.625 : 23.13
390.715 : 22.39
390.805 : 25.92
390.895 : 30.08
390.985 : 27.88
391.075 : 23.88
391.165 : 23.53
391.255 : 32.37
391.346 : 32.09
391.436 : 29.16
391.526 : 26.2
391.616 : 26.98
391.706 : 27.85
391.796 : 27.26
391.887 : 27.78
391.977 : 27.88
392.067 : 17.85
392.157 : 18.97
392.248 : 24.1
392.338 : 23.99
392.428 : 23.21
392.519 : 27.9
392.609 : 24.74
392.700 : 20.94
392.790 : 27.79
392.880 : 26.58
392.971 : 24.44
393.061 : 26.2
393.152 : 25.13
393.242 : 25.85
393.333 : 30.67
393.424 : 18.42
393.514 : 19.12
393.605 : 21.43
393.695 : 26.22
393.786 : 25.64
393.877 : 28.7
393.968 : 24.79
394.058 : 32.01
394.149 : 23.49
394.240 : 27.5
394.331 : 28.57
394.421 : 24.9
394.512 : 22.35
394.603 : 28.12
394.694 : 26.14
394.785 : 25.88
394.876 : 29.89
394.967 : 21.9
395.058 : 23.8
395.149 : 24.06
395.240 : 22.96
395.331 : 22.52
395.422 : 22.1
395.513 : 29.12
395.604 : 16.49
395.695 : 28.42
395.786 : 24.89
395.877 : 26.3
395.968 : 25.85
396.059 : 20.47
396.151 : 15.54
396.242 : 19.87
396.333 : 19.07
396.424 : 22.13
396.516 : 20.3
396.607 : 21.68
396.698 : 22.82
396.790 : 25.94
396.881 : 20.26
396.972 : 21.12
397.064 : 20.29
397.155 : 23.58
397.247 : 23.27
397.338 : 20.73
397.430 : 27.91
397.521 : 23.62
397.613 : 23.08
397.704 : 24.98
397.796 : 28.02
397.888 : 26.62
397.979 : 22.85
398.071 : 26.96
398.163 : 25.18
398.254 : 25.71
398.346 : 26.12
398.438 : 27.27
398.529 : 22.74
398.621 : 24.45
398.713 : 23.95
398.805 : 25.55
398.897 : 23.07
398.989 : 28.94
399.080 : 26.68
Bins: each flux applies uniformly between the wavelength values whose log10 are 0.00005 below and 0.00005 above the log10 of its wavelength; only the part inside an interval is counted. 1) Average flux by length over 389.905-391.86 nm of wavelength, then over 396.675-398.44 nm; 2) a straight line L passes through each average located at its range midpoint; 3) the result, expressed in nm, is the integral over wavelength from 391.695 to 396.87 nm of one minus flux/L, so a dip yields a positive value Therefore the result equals 0.309 nm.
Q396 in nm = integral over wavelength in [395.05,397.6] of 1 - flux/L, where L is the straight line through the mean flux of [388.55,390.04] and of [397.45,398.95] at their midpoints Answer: 0.295 nm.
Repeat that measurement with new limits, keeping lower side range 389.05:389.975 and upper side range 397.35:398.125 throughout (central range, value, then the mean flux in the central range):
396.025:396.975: 0.18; 20.8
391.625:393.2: 0.11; 24.9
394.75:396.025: 0.07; 24.5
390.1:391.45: -0.05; 28.3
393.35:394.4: 0.04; 25.2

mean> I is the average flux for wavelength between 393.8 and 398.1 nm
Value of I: 24.1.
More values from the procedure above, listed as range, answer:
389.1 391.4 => 27.6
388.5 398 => 25.5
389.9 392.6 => 26.5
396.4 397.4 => 22.1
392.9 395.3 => 25.3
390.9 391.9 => 27.8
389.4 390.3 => 26.8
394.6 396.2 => 24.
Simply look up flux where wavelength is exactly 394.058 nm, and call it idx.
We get 32.01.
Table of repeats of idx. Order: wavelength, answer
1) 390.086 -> 27.52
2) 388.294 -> 27.38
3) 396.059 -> 20.47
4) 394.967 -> 21.9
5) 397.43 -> 27.91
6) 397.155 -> 23.58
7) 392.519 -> 27.9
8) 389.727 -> 27.29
